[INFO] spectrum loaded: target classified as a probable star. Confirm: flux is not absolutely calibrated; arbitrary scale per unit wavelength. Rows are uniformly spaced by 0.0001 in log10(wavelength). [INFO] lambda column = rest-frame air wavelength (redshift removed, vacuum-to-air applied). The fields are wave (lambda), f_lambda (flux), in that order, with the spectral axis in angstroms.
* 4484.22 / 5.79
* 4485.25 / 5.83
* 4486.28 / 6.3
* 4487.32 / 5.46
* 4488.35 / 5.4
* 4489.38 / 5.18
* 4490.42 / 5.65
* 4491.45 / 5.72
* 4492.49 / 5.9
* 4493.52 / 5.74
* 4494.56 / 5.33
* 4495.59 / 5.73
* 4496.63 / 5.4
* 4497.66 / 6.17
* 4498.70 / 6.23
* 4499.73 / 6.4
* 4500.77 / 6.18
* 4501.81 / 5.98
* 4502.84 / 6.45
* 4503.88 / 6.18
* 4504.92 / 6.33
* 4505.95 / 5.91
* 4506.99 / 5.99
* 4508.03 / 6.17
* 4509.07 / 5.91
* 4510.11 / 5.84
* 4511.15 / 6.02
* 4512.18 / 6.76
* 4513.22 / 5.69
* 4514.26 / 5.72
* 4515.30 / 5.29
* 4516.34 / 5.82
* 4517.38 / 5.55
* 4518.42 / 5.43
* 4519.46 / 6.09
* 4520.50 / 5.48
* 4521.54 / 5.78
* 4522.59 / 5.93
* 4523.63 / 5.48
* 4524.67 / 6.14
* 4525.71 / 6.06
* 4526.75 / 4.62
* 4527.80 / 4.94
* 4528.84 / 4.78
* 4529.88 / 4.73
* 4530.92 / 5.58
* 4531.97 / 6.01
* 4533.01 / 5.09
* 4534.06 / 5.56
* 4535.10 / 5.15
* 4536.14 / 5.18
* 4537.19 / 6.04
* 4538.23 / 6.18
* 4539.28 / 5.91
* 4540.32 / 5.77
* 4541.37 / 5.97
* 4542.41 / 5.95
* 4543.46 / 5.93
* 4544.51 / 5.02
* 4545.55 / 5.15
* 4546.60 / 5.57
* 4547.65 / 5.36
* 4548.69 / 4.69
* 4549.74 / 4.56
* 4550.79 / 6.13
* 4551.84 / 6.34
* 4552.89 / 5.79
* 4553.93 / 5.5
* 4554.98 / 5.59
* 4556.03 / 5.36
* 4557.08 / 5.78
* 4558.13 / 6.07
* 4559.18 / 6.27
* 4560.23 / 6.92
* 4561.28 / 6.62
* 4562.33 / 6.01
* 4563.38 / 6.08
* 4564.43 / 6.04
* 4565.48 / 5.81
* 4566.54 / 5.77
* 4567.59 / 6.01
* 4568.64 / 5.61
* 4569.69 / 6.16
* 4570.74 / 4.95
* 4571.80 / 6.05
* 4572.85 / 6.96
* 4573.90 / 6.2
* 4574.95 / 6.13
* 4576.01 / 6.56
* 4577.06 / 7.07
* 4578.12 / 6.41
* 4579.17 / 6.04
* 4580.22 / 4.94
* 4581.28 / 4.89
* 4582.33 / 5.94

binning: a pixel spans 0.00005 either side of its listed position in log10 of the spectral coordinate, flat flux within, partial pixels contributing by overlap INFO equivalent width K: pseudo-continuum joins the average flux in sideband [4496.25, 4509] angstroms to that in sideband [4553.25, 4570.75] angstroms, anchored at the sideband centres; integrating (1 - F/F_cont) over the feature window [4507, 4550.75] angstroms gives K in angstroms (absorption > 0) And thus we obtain 3.25 angstroms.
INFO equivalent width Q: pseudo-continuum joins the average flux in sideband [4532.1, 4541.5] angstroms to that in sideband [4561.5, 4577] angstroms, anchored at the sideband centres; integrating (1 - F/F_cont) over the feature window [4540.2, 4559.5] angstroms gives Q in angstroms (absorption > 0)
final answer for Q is 0.7 angstroms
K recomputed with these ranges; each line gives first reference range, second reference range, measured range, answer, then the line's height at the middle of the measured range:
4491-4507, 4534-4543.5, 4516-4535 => 1.1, 5.84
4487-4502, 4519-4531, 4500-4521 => -1.3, 5.6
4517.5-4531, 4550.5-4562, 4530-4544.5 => 0.1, 5.69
